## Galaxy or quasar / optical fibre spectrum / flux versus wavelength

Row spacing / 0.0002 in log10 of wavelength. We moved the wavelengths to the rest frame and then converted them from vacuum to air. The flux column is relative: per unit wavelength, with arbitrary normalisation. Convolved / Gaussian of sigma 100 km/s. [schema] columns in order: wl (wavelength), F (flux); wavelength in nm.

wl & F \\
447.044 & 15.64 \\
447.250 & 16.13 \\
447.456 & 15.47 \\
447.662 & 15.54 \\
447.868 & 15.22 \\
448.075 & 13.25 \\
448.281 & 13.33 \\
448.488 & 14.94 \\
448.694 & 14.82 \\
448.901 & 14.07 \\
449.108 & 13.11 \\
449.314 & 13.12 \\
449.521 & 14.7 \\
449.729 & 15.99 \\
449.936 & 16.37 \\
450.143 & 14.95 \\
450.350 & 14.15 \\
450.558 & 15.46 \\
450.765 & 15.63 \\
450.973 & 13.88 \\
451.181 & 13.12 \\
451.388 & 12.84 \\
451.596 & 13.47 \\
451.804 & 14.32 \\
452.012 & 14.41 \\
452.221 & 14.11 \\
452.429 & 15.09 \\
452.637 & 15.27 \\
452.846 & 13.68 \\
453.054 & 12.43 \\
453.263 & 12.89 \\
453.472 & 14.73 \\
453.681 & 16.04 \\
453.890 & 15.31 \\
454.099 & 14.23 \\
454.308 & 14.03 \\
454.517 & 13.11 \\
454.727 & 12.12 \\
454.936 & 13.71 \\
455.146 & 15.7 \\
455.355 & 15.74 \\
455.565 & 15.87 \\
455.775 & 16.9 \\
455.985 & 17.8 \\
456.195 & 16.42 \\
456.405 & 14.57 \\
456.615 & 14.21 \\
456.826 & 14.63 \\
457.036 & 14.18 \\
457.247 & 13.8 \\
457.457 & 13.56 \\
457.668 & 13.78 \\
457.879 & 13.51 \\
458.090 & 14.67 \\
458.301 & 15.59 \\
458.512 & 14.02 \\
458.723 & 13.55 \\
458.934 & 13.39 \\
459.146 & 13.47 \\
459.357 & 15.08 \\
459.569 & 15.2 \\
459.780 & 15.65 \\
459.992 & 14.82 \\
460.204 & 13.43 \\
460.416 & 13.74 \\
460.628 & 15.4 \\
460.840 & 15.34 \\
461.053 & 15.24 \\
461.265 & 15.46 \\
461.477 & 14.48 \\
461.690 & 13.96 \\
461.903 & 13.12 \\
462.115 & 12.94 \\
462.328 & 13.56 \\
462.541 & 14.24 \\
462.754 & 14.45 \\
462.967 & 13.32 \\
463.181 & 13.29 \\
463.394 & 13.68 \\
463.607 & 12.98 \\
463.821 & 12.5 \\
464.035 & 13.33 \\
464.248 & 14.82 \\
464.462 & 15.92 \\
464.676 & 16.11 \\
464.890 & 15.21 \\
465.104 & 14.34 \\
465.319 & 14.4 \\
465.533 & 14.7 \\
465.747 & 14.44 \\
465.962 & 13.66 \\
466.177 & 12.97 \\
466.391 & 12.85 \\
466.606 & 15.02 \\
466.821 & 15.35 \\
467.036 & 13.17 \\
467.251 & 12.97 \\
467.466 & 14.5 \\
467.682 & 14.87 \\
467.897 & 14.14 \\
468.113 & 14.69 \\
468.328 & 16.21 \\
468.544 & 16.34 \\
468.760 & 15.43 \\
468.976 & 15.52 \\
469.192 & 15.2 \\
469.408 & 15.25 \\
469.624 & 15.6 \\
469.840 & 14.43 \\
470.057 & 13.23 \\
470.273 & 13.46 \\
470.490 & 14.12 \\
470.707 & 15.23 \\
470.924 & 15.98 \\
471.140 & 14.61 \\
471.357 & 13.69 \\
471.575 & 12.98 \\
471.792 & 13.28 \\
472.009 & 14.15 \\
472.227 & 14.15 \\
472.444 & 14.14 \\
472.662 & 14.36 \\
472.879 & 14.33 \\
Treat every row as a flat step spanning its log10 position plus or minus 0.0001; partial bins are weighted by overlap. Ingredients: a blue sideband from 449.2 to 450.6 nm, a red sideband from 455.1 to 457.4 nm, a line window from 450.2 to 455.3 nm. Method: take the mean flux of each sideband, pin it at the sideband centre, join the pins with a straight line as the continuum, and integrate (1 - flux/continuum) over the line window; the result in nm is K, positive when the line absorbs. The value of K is 0.323 nm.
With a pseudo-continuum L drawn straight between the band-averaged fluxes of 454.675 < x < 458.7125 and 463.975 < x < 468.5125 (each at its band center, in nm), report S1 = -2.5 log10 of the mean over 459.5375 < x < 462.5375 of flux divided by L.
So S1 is 0.02 mag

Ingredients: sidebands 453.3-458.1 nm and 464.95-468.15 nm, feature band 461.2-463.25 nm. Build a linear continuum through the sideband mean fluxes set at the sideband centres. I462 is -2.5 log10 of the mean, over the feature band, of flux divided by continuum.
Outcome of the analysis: 0.04 mag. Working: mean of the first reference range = 14.7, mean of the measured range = 13.9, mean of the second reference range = 14.1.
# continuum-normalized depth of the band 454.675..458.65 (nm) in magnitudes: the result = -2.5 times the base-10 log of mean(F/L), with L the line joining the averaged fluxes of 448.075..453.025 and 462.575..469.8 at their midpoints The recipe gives -0.031 mag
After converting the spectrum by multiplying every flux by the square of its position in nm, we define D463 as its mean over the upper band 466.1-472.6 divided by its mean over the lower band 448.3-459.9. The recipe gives 1.07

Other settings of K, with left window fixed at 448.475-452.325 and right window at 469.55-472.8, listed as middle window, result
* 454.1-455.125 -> 0.057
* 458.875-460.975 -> -0.042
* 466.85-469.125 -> -0.091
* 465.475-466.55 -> 0.039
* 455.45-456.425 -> -0.144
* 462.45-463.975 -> 0.085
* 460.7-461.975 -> -0.033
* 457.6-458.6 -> -0.001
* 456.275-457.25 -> -0.004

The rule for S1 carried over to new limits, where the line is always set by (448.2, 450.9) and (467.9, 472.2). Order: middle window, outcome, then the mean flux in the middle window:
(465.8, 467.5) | 0.07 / 13.8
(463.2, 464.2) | 0.11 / 13.2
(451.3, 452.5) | 0.05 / 14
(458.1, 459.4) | 0.04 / 14.2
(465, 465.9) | 0.02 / 14.4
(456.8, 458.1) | 0.06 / 13.9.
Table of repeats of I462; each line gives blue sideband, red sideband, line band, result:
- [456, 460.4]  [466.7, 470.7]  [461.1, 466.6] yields 0.039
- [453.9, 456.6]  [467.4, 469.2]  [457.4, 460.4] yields 0.060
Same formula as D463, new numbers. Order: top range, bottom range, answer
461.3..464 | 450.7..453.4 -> 1.02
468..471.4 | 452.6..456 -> 1.10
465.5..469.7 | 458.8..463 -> 1.05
